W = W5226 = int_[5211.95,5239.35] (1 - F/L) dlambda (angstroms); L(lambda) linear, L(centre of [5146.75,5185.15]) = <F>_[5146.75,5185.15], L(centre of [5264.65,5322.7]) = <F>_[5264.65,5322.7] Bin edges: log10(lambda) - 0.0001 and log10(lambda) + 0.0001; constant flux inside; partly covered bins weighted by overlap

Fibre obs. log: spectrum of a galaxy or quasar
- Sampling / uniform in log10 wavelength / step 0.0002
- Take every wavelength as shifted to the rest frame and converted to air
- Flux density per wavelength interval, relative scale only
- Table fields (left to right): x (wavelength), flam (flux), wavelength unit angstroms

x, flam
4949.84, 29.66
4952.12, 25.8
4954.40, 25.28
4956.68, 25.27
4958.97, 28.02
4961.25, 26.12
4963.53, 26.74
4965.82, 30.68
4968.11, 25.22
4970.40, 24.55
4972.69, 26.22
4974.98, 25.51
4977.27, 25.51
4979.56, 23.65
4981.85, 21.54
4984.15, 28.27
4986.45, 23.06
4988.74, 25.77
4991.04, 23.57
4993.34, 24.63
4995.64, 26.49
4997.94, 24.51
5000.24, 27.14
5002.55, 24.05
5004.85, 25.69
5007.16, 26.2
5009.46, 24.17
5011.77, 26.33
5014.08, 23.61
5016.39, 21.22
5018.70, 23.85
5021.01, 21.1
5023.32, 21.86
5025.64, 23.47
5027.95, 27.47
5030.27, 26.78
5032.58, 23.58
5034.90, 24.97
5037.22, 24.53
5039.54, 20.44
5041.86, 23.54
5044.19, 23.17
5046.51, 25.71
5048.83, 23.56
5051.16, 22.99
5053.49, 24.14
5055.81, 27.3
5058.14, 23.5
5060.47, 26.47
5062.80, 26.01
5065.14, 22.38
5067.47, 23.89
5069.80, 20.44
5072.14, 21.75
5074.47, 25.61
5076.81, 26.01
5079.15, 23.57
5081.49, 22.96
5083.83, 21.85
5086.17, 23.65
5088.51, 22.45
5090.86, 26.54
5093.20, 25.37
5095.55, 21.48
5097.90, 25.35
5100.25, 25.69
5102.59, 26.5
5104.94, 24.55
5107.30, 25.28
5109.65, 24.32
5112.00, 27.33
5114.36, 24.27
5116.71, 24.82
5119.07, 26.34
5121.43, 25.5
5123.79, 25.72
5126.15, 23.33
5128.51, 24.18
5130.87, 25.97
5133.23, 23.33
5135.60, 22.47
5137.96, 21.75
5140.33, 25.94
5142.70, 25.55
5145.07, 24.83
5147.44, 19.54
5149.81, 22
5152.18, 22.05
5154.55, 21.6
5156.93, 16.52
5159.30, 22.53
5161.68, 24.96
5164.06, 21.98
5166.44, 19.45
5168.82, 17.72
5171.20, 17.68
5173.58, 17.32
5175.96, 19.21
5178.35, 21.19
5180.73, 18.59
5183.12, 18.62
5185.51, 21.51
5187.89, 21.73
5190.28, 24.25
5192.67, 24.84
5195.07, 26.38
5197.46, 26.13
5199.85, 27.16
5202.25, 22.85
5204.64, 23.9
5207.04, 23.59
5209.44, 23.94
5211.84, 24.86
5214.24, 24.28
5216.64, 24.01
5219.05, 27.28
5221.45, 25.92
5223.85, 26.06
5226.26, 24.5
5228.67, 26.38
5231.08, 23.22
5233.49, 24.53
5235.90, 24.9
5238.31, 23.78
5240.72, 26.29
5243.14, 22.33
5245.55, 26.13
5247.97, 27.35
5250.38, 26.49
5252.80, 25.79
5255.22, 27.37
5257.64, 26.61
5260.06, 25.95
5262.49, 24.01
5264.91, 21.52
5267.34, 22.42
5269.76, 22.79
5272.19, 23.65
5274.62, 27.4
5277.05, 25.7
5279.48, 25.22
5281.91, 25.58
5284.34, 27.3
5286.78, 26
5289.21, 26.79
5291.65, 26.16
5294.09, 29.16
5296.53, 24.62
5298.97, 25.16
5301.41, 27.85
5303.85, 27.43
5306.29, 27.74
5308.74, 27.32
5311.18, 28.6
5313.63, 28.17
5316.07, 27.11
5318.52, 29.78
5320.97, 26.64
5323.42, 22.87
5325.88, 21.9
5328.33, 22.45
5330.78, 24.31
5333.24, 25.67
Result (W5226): -2.4 angstroms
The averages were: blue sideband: 20.1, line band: 25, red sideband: 26.3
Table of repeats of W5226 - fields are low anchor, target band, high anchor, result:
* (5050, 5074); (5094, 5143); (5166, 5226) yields -2.65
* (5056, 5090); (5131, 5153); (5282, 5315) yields 1.37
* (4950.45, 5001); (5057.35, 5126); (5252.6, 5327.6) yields 3.45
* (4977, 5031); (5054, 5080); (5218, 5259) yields 0.58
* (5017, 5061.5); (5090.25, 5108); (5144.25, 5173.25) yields -2.08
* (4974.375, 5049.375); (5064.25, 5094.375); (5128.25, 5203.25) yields -0.23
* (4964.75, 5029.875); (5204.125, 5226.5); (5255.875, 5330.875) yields 0.58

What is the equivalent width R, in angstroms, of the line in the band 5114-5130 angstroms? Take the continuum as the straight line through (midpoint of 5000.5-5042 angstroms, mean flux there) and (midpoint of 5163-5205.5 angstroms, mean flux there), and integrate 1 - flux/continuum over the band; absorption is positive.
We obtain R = -1.6 angstroms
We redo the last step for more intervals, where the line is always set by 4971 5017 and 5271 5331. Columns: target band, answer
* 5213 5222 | 0.19 angstroms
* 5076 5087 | 0.76 angstroms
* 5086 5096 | 0.48 angstroms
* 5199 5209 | 0.61 angstroms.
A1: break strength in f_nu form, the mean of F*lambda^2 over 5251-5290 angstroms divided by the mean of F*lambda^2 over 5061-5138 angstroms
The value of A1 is 1.1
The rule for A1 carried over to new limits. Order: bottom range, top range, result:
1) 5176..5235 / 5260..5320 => 1.13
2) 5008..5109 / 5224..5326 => 1.16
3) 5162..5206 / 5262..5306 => 1.22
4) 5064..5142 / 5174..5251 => 1.03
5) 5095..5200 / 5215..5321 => 1.18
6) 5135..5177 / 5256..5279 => 1.20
